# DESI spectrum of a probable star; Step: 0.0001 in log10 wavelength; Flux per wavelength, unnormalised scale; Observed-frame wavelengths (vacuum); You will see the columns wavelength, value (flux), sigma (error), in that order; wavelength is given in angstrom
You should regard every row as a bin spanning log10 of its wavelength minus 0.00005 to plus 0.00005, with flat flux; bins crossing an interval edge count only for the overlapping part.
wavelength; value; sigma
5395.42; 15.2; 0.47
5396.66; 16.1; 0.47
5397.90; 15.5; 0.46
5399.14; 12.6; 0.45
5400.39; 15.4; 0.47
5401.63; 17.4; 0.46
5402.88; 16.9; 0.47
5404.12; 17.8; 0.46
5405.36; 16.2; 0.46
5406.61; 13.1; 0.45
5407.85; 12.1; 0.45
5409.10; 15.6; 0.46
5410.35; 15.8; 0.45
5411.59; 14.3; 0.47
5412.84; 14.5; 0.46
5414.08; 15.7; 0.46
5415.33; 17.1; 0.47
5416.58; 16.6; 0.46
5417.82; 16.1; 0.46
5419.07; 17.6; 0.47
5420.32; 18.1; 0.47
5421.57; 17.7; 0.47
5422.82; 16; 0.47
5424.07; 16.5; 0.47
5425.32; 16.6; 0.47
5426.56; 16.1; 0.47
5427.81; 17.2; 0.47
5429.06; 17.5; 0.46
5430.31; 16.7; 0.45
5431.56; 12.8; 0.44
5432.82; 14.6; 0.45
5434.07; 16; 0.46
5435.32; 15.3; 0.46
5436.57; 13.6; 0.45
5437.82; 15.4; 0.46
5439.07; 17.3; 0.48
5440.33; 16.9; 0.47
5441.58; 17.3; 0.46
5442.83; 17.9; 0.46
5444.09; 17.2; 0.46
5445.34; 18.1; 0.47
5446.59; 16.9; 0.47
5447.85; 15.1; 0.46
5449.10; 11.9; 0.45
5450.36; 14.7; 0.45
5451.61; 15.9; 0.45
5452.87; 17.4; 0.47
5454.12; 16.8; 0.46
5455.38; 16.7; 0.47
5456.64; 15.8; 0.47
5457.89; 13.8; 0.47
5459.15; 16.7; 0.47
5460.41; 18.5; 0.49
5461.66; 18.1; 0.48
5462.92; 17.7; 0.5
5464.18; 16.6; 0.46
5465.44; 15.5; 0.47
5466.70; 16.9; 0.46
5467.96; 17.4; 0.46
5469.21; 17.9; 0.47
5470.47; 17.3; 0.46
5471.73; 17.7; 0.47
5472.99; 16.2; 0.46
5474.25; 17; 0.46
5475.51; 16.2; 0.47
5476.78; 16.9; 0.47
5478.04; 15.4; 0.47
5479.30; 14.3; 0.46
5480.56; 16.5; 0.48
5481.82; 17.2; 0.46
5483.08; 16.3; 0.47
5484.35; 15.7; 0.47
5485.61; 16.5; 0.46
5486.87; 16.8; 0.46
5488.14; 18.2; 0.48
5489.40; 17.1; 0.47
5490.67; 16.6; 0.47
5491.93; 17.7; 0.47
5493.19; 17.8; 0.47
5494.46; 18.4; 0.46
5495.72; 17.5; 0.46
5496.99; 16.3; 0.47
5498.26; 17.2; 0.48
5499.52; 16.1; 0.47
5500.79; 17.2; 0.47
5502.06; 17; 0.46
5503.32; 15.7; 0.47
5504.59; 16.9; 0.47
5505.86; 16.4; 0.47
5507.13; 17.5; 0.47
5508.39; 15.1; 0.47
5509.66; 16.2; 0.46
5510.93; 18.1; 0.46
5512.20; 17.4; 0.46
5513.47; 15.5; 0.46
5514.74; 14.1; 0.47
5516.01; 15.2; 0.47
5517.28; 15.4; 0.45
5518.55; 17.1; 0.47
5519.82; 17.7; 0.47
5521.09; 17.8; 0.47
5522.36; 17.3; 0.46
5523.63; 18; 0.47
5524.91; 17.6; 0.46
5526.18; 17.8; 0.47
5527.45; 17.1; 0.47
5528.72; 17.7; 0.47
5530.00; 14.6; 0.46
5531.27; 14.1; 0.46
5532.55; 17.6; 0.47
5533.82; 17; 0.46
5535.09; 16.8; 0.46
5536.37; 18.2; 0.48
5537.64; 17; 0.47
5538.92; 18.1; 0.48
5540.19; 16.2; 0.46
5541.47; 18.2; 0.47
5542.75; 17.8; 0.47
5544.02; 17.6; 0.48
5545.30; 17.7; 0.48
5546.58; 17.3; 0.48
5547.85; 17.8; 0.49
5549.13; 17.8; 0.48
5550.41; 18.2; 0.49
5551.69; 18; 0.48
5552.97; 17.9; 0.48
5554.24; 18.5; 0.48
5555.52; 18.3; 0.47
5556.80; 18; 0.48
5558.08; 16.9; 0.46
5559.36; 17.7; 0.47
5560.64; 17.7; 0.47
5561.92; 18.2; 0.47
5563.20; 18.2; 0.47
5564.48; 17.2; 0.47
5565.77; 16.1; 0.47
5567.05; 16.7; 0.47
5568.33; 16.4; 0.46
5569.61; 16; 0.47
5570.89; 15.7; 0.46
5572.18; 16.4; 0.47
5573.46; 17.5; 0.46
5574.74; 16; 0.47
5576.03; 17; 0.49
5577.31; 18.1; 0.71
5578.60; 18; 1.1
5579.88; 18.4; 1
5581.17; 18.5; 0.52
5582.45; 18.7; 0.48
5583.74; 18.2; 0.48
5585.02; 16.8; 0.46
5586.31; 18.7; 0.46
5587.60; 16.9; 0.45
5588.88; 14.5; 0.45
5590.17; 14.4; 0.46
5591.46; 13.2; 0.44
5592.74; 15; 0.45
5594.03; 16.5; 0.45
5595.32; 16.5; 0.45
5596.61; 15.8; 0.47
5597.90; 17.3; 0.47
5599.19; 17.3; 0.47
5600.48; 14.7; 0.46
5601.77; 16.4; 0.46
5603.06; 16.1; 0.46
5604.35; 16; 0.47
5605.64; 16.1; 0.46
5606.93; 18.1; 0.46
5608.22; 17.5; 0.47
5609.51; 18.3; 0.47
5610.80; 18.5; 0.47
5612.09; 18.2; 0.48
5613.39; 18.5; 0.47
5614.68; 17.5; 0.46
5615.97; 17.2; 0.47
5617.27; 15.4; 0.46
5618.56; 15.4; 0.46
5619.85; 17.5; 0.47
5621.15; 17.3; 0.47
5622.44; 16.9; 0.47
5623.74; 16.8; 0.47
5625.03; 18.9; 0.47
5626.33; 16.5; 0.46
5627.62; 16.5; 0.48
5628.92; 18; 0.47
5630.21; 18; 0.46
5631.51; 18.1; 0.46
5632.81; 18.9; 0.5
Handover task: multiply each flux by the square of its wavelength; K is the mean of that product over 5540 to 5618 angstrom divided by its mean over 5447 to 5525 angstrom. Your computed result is 1.07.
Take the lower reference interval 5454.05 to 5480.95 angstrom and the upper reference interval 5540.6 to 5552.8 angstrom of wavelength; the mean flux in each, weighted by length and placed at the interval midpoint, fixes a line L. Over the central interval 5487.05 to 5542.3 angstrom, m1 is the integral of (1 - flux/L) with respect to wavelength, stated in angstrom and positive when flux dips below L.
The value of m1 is 1.3 angstrom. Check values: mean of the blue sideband 16.6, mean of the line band 16.9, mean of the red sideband 17.8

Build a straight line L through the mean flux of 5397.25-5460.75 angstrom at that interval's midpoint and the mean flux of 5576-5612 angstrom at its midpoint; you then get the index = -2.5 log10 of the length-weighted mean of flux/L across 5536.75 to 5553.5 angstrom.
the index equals -0.07 mag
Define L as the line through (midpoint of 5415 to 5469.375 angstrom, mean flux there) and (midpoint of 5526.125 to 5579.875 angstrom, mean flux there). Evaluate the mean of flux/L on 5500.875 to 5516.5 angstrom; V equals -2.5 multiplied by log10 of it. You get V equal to 0.04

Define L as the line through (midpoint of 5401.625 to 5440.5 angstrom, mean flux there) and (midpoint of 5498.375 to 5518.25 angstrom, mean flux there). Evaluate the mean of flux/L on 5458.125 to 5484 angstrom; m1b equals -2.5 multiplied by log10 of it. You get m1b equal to -0.040 mag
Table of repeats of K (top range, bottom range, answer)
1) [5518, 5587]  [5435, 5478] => 1.09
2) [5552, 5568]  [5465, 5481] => 1.10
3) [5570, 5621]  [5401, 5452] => 1.12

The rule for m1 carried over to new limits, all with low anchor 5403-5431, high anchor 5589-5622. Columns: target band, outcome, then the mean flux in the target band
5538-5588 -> -3.21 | 17.5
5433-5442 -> 0.18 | 15.9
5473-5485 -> 0.08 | 16.2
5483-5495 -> -0.61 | 17.1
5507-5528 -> -0.48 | 16.7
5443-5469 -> -0.33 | 16.4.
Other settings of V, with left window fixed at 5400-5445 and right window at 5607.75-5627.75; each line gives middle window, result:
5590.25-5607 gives 0.08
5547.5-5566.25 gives -0.05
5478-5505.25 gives -0.02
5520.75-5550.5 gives -0.03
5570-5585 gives -0.02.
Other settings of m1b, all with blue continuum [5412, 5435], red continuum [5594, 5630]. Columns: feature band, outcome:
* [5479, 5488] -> 0.009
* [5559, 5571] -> -0.013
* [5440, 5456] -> 0.000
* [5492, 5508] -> -0.028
